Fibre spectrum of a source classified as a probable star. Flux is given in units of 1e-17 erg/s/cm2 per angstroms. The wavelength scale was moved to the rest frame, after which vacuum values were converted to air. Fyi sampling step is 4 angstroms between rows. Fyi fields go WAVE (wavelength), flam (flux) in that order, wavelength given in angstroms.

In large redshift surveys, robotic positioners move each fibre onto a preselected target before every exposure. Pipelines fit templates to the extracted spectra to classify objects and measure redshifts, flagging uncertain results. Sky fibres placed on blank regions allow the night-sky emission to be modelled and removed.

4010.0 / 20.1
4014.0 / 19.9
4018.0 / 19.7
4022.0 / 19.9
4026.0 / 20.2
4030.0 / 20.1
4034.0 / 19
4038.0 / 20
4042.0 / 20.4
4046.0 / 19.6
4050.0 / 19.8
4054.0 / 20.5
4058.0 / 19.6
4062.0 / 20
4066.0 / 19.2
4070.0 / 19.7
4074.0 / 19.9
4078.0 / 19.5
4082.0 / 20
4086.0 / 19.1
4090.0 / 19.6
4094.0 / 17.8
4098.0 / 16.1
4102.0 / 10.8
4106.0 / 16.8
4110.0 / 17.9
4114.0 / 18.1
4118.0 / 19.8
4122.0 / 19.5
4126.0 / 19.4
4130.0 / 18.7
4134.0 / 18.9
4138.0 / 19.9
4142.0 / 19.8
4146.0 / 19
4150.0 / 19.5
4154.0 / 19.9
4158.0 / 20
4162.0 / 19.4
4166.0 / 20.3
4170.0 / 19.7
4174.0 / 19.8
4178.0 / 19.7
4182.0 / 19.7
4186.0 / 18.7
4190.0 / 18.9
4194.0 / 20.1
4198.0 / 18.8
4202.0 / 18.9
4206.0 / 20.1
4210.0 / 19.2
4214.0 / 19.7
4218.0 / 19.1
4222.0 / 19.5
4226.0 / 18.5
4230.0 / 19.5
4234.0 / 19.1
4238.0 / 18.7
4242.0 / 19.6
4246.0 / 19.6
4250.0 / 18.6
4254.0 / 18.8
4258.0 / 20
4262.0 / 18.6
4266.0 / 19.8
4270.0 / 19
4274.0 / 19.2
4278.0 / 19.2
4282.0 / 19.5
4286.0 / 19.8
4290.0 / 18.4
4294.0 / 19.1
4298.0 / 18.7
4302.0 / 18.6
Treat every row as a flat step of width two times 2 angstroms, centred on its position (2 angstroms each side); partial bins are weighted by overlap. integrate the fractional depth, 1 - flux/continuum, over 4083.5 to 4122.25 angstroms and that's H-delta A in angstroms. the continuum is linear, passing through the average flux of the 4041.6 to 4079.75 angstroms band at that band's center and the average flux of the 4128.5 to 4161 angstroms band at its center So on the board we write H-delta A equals 4.2 angstroms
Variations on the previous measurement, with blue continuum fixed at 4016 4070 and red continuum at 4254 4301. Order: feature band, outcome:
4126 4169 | 0.0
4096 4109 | 3.2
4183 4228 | 0.3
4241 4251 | 0.0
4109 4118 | 0.6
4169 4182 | -0.2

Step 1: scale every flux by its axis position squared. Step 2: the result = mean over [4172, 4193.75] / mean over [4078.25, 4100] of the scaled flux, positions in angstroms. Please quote 1.09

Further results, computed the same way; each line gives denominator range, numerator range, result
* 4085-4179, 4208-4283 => 1.08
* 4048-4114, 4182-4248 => 1.11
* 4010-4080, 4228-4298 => 1.07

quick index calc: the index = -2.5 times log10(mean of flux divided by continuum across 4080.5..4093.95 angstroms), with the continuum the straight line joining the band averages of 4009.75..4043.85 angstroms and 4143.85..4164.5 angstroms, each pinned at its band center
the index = 0.026 mag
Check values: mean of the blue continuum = 19.9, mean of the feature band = 19.3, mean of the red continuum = 19.6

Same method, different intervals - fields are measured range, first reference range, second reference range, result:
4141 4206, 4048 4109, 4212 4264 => -0.03 mag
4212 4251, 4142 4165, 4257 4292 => 0.01 mag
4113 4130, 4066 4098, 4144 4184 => 0.01 mag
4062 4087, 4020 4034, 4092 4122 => -0.08 mag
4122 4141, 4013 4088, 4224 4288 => 0.02 mag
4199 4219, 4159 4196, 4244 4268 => 0.00 mag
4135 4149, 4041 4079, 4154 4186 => 0.01 mag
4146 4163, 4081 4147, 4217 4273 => -0.06 mag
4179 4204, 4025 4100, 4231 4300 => 0.00 mag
